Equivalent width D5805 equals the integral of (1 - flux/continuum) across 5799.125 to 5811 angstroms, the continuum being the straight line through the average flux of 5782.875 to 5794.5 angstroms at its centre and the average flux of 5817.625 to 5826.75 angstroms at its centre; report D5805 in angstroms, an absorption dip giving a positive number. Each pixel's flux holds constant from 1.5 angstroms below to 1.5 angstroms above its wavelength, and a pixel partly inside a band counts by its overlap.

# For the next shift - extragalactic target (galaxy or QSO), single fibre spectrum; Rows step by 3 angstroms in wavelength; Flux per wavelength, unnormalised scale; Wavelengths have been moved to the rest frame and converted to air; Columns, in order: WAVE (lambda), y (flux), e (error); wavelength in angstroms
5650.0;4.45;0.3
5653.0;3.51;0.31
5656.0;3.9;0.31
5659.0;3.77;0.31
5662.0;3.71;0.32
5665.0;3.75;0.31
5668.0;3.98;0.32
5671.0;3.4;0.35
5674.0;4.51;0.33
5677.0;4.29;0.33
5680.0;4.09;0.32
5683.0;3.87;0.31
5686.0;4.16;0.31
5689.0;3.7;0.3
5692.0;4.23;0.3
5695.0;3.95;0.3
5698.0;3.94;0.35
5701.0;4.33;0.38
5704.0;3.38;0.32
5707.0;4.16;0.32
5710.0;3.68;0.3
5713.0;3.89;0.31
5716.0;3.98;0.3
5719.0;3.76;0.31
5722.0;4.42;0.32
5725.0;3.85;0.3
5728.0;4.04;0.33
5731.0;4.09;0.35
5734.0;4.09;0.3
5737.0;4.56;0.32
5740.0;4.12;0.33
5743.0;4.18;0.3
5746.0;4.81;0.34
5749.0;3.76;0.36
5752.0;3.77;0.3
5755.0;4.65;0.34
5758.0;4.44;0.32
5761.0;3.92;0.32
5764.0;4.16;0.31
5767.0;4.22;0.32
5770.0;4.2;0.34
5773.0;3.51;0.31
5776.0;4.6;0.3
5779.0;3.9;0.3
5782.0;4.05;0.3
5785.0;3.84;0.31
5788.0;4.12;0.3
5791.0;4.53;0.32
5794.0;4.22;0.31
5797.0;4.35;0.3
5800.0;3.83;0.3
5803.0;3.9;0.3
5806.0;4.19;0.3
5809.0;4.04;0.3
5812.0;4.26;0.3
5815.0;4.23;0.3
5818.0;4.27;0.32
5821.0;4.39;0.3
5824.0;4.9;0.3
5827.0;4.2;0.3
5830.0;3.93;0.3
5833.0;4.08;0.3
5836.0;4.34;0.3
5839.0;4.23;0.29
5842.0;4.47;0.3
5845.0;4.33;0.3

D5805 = 0.9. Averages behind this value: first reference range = 4.17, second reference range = 4.51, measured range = 4.01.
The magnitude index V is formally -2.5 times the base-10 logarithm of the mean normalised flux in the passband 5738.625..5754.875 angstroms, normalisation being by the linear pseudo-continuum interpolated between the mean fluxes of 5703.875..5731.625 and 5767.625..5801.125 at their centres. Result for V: -0.04 mag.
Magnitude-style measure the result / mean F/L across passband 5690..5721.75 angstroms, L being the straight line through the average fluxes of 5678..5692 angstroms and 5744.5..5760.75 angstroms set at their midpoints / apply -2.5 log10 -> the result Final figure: 0.04 mag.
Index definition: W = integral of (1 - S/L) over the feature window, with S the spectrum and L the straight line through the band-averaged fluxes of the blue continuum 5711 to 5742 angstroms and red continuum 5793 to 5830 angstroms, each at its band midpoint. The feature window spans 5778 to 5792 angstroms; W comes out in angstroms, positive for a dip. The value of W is 0.3 angstroms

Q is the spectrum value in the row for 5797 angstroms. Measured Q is 4.35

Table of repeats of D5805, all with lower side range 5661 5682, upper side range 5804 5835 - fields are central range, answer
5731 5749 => -0.8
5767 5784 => 0.4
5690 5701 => -0.1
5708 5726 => 0.5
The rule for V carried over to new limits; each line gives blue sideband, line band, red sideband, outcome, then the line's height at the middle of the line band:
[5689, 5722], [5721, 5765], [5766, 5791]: -0.046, 4.01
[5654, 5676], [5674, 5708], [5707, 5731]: -0.032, 3.91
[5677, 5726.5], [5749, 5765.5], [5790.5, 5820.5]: -0.018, 4.08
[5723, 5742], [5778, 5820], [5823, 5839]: 0.024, 4.22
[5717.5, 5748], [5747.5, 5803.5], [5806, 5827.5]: 0.038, 4.26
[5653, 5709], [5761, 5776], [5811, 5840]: 0.020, 4.15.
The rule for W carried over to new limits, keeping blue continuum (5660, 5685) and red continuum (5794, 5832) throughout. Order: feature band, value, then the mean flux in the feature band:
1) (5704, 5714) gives 0.46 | 3.83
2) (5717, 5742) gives -0.37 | 4.11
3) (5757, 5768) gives -0.15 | 4.17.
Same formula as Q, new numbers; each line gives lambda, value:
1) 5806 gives 4.19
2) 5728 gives 4.04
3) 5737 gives 4.56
